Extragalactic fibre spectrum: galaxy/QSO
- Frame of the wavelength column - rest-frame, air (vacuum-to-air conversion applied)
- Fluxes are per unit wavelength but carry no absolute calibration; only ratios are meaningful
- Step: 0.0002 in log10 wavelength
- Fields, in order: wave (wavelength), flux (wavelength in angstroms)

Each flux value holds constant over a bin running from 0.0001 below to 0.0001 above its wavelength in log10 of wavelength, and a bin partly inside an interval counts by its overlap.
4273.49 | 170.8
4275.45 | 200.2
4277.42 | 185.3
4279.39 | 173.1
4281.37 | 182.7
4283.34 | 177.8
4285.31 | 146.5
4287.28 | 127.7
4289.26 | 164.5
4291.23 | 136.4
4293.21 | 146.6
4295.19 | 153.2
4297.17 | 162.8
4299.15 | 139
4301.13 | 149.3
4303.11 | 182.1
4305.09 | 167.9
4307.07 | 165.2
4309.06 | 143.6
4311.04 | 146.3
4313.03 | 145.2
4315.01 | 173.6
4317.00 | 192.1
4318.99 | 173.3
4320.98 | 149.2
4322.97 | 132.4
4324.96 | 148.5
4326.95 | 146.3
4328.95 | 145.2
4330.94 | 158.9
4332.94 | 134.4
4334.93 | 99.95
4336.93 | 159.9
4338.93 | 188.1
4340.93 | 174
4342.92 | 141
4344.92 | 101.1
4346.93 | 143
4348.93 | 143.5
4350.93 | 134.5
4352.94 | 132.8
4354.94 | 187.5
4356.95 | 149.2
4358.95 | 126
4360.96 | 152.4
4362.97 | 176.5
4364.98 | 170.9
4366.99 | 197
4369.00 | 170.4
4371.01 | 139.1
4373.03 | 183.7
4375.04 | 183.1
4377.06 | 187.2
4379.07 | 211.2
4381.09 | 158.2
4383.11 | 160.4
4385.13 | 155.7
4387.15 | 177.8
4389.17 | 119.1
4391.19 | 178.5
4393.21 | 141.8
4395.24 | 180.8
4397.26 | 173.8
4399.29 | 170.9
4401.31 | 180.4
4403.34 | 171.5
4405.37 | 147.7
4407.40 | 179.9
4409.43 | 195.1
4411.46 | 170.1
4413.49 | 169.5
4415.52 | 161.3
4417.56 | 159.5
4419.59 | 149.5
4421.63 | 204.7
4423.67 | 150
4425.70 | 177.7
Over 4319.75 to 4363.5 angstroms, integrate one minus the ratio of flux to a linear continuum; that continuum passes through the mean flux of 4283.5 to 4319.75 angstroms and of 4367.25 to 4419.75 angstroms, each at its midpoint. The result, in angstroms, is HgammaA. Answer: 4.3 angstroms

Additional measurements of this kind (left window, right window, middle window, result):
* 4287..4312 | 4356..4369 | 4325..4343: 0.96 angstroms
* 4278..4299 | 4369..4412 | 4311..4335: 1.42 angstroms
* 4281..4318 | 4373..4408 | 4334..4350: 1.89 angstroms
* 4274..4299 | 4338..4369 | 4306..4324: 0.15 angstroms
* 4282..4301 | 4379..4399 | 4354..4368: -0.48 angstroms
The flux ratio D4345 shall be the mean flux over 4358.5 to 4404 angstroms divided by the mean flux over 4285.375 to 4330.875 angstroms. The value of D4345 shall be 1.1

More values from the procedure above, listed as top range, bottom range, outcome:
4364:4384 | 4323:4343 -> 1.18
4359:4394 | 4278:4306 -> 1.06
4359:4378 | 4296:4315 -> 1.09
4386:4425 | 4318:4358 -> 1.14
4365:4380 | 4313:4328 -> 1.14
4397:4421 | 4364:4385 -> 0.97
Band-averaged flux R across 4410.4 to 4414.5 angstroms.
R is 170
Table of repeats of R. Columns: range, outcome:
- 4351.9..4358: 156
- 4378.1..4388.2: 172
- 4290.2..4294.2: 142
